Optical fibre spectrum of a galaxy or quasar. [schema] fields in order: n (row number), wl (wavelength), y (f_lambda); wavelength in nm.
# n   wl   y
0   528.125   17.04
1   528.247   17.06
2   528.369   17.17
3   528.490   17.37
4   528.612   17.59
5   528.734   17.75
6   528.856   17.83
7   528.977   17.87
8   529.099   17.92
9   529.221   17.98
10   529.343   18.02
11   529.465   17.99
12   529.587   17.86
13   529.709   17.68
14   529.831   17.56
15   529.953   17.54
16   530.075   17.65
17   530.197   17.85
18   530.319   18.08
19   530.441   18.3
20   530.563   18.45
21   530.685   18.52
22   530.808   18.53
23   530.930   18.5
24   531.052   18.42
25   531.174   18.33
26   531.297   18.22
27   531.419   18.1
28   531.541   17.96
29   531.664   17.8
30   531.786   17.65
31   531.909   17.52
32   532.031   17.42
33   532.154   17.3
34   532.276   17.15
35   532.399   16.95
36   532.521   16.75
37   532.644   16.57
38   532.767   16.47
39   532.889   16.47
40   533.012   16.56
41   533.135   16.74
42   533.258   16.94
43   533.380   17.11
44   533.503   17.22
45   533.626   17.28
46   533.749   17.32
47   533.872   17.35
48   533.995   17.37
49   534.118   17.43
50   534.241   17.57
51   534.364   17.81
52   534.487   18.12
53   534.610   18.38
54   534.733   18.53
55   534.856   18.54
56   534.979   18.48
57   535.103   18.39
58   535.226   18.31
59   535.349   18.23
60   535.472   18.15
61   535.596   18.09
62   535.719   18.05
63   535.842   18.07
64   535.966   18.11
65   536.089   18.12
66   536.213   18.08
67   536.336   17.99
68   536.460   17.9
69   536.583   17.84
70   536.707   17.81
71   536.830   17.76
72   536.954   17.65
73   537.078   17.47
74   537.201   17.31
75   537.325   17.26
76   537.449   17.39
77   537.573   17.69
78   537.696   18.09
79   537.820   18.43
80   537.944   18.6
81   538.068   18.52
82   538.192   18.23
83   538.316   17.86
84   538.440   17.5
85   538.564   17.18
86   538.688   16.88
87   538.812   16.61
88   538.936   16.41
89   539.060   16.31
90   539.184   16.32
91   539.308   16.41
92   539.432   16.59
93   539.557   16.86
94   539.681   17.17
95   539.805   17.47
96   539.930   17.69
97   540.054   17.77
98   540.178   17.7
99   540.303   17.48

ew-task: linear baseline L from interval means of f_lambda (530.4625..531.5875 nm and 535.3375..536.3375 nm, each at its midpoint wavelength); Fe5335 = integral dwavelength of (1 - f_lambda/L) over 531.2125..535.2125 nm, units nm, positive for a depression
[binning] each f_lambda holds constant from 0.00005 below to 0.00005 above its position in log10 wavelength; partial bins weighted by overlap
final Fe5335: 0.161 nm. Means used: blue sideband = 18.3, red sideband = 18.1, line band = 17.5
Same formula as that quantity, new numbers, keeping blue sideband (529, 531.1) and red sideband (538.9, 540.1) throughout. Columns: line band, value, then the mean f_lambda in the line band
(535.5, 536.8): -0.053 nm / 18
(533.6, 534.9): -0.019 nm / 17.8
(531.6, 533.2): 0.066 nm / 17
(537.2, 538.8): -0.062 nm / 17.7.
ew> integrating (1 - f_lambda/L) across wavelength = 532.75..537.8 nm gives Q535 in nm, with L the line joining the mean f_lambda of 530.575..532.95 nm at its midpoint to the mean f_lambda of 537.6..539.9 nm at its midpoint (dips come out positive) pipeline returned -0.07 nm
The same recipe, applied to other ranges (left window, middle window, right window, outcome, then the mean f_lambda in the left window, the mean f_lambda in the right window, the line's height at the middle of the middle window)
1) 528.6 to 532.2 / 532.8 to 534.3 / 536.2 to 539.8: 0.05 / 17.9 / 17.4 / 17.7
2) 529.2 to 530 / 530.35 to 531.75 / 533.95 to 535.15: -0.03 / 17.8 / 18.1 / 17.9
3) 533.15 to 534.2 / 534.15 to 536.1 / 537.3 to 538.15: -0.07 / 17.2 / 18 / 17.5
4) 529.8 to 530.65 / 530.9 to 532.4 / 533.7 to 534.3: 0.00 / 18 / 17.4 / 17.8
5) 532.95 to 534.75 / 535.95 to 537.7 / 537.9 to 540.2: -0.04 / 17.4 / 17.3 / 17.3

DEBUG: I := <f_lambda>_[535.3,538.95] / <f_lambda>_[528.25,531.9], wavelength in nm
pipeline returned 0.99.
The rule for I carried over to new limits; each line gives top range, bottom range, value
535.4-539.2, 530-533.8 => 1.01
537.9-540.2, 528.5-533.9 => 0.98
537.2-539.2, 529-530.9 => 0.97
